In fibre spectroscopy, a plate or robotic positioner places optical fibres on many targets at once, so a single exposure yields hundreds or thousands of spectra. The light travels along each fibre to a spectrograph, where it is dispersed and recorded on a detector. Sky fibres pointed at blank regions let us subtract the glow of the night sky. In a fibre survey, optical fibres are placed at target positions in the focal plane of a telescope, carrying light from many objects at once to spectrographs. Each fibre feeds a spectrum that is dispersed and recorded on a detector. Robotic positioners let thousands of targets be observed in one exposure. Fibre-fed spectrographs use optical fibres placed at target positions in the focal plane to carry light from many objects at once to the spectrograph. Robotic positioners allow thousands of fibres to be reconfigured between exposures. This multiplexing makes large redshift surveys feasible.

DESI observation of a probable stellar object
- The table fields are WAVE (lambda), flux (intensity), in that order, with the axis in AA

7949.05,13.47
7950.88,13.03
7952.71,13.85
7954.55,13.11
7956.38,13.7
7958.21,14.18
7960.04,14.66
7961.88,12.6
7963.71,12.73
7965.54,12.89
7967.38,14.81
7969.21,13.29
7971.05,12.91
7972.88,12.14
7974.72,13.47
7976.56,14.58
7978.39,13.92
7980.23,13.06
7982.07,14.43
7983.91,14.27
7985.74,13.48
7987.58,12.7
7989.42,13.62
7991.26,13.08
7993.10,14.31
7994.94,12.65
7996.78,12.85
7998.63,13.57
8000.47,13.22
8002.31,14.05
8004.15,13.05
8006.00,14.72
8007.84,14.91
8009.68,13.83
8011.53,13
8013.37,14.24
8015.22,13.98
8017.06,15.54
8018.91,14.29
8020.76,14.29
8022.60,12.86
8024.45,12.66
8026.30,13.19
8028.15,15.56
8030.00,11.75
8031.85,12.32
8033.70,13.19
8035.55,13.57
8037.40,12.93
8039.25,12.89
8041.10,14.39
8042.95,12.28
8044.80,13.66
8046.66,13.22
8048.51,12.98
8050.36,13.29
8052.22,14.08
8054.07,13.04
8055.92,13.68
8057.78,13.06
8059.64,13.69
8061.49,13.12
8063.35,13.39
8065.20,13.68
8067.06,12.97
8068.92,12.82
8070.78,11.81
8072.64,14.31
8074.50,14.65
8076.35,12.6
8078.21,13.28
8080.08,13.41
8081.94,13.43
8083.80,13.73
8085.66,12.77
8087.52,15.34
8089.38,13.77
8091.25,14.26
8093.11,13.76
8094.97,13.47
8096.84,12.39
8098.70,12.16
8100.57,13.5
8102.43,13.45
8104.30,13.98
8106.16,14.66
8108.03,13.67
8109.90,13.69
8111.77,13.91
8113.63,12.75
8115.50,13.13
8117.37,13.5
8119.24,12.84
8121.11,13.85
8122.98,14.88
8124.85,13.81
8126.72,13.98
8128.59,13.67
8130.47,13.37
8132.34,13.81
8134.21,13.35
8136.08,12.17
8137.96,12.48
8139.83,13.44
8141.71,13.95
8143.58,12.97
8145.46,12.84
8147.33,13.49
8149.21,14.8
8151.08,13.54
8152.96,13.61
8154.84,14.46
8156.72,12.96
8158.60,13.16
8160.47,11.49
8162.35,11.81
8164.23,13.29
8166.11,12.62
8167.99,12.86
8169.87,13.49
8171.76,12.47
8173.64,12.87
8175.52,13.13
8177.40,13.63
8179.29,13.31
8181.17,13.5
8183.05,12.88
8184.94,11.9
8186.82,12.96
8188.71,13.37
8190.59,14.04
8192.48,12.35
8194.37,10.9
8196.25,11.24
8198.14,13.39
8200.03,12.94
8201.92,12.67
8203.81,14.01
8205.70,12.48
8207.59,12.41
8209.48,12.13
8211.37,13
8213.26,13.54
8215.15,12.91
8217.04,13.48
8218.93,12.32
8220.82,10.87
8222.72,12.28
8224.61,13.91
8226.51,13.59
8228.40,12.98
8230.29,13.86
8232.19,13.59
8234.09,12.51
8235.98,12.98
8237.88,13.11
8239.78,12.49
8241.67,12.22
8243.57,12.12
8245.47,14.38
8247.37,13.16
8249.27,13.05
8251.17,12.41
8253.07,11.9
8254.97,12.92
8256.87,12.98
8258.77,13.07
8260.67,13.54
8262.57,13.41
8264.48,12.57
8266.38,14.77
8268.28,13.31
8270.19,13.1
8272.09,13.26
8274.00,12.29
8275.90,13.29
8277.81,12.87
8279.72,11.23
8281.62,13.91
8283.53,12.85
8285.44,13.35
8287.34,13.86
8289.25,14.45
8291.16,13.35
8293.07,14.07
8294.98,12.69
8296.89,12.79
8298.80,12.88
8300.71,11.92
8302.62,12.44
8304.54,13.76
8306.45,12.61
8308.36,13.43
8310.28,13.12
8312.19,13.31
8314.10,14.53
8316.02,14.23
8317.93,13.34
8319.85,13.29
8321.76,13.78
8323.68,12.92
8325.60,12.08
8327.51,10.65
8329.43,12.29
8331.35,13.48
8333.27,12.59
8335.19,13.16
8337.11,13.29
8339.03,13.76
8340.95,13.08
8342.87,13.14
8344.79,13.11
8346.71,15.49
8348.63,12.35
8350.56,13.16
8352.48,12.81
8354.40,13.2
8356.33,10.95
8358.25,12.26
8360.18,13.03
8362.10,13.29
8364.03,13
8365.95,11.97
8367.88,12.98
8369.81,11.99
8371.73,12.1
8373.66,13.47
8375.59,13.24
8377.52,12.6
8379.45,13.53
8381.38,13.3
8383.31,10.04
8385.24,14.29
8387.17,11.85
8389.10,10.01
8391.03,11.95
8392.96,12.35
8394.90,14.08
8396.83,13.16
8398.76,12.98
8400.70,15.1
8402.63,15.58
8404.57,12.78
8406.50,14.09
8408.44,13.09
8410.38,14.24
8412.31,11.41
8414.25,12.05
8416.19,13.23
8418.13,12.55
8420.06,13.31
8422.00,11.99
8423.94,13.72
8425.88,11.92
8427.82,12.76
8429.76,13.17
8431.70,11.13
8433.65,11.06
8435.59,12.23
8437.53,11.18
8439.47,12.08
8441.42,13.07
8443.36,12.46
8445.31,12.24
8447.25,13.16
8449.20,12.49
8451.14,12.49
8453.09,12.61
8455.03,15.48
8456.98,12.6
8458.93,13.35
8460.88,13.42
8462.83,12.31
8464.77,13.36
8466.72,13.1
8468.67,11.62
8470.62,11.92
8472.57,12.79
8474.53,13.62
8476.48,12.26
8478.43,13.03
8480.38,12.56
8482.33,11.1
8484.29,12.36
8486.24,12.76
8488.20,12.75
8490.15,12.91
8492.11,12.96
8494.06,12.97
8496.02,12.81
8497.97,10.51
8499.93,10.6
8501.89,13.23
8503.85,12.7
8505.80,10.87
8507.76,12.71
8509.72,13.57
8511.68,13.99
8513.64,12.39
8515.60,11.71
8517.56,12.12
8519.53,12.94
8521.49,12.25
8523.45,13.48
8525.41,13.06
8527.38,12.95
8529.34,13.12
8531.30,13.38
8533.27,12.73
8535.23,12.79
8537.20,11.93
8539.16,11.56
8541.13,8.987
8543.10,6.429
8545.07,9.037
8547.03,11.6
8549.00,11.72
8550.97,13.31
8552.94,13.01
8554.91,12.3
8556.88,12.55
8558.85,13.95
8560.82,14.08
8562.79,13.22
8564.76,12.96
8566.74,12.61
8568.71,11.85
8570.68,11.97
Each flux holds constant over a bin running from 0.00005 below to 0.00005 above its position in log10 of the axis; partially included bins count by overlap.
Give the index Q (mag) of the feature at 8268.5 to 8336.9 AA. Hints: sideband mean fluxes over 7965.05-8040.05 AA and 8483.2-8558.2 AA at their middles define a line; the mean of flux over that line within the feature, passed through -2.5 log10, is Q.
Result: -0.02 mag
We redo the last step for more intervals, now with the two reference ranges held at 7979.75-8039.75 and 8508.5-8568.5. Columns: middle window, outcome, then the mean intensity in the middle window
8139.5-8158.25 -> -0.028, 13.6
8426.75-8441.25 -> 0.050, 12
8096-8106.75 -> 0.003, 13.3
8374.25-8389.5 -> 0.019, 12.5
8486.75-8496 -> -0.038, 12.9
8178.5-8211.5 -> 0.034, 12.7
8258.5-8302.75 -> -0.018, 13.2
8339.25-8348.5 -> -0.067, 13.6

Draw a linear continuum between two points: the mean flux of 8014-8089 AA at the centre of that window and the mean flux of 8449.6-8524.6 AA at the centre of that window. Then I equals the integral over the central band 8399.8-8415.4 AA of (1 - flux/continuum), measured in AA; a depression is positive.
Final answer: -0.9 AA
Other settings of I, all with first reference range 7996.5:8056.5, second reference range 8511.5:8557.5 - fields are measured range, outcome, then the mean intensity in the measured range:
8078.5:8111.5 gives -0.66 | 13.6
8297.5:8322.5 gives -1.13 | 13.3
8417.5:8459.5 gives -0.96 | 12.6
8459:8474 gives -0.61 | 12.7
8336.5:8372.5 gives -0.95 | 12.9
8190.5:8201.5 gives 0.57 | 12.4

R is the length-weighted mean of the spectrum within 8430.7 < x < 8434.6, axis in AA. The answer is 11.1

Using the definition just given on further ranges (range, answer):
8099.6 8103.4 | 13.5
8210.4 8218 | 13.2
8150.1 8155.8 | 13.9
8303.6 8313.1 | 13.2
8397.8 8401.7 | 14.1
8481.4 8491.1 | 12.4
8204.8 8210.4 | 12.3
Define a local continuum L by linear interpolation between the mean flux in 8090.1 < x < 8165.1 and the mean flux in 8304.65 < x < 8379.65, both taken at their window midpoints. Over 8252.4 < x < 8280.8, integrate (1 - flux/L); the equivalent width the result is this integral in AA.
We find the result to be 0.3 AA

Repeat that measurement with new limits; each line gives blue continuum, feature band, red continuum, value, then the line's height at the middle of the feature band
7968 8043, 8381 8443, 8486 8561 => -0.7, 12.5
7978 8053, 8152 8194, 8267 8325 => 1.2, 13.4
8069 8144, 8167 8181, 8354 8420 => 0.2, 13.3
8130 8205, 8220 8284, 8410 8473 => -0.3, 12.9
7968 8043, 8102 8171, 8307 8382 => -0.3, 13.3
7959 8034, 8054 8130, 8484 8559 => -1.0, 13.3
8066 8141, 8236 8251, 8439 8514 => 0.3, 13.2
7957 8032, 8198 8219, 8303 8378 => 0.4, 13.2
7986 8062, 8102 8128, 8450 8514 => -0.8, 13.3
